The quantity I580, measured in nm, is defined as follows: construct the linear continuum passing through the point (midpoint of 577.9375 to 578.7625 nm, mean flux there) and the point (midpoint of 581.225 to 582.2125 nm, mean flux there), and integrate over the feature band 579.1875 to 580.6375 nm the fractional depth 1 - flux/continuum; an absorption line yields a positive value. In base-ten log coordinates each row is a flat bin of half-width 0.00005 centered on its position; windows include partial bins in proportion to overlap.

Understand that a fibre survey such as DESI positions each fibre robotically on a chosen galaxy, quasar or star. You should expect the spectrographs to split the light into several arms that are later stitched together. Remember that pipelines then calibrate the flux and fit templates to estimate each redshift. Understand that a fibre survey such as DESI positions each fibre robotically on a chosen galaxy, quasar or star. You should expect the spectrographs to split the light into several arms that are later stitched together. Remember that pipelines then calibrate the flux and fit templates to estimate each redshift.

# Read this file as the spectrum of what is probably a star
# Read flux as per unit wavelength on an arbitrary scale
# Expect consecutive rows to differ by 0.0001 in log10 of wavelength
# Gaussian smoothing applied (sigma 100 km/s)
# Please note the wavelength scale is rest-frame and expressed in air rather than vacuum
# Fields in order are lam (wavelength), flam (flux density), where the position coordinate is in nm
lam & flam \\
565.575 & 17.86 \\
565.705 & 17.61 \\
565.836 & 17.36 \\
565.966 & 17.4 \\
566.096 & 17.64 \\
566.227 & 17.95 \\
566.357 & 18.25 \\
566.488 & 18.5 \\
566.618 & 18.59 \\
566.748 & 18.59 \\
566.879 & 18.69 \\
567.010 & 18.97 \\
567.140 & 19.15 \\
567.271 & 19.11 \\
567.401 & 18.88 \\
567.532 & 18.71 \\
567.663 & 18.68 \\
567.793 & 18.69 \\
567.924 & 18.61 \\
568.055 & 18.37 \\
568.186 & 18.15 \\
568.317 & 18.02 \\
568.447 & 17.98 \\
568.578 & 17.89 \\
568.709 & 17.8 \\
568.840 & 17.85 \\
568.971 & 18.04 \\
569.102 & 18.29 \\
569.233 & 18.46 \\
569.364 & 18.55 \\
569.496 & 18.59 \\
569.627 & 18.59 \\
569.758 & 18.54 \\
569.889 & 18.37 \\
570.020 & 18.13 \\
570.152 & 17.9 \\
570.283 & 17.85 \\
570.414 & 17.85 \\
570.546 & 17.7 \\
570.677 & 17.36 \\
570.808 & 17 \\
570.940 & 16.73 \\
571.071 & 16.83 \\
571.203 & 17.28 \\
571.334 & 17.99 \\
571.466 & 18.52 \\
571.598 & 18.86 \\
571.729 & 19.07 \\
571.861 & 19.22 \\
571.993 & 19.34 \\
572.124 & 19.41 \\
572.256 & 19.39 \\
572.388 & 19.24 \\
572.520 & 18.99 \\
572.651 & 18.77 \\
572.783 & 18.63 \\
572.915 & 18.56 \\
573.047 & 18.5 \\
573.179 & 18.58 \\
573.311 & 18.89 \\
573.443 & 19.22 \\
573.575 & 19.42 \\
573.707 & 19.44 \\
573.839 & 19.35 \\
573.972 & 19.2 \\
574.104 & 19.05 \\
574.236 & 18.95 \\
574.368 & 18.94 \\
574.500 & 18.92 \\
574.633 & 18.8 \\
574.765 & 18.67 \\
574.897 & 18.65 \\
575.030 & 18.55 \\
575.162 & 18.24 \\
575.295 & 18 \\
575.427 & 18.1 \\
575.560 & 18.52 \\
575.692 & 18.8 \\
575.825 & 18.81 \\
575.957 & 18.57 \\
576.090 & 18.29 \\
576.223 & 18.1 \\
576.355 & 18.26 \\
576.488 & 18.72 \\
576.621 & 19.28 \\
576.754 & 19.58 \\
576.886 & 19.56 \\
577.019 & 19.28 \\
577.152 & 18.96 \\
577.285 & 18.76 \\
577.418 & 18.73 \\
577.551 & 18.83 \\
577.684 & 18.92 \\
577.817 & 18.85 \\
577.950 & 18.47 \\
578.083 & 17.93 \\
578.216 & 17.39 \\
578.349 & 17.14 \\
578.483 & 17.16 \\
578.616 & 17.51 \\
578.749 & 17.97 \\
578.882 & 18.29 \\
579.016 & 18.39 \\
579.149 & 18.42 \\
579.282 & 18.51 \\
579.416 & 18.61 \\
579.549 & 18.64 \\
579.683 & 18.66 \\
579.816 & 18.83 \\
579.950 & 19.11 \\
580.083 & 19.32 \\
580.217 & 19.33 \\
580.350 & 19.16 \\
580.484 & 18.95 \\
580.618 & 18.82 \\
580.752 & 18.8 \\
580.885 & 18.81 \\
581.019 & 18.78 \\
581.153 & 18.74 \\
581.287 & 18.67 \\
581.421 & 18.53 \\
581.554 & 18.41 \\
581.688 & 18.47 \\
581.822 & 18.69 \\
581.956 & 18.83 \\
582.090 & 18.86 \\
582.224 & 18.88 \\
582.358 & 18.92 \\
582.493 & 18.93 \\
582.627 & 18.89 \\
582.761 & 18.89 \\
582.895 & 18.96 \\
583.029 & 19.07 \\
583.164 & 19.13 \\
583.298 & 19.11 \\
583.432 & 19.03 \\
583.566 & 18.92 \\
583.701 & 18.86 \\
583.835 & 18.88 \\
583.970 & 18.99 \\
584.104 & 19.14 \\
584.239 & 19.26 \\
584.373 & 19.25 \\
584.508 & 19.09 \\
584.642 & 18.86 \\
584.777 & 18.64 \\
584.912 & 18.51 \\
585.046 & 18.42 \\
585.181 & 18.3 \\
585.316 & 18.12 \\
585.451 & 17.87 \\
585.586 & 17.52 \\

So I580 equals -0.07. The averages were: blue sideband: 17.6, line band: 18.9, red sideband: 18.7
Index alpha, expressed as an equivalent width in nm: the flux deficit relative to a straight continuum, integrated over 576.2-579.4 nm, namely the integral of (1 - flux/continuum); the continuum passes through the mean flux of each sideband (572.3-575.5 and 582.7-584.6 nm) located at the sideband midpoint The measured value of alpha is 0.08 nm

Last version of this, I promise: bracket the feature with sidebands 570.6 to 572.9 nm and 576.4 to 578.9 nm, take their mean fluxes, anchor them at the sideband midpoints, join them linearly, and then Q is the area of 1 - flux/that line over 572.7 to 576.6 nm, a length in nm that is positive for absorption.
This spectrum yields -0.06 nm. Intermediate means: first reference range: 18.4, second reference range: 18.5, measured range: 18.7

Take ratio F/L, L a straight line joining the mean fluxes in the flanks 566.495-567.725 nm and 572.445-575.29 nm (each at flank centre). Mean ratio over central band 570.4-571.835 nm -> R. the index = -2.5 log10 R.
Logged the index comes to 0.063 mag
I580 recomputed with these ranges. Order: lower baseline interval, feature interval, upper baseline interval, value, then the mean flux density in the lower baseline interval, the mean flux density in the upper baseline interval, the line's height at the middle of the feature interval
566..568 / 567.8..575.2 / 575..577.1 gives 0.063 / 18.6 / 18.7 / 18.6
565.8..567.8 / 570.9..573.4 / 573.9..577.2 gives 0.006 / 18.5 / 18.8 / 18.6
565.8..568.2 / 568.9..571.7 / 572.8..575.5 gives 0.094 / 18.5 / 18.8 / 18.6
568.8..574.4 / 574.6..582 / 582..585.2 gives 0.056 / 18.5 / 18.9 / 18.7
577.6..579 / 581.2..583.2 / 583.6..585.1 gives -0.024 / 18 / 18.9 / 18.6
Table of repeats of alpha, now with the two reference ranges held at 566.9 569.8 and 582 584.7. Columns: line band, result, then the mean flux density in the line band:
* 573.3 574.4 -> -0.031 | 19.2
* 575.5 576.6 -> 0.011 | 18.5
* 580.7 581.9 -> 0.017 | 18.7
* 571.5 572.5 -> -0.032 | 19.2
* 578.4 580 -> 0.044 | 18.3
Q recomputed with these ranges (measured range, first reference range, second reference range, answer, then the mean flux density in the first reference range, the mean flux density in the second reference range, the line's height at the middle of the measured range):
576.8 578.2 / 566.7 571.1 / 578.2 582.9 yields -0.02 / 18.2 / 18.6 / 18.5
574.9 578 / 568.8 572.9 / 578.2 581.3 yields -0.04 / 18.3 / 18.5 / 18.4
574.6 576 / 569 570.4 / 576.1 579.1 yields -0.01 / 18.3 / 18.5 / 18.4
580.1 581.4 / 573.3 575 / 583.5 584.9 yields 0.01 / 19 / 19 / 19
